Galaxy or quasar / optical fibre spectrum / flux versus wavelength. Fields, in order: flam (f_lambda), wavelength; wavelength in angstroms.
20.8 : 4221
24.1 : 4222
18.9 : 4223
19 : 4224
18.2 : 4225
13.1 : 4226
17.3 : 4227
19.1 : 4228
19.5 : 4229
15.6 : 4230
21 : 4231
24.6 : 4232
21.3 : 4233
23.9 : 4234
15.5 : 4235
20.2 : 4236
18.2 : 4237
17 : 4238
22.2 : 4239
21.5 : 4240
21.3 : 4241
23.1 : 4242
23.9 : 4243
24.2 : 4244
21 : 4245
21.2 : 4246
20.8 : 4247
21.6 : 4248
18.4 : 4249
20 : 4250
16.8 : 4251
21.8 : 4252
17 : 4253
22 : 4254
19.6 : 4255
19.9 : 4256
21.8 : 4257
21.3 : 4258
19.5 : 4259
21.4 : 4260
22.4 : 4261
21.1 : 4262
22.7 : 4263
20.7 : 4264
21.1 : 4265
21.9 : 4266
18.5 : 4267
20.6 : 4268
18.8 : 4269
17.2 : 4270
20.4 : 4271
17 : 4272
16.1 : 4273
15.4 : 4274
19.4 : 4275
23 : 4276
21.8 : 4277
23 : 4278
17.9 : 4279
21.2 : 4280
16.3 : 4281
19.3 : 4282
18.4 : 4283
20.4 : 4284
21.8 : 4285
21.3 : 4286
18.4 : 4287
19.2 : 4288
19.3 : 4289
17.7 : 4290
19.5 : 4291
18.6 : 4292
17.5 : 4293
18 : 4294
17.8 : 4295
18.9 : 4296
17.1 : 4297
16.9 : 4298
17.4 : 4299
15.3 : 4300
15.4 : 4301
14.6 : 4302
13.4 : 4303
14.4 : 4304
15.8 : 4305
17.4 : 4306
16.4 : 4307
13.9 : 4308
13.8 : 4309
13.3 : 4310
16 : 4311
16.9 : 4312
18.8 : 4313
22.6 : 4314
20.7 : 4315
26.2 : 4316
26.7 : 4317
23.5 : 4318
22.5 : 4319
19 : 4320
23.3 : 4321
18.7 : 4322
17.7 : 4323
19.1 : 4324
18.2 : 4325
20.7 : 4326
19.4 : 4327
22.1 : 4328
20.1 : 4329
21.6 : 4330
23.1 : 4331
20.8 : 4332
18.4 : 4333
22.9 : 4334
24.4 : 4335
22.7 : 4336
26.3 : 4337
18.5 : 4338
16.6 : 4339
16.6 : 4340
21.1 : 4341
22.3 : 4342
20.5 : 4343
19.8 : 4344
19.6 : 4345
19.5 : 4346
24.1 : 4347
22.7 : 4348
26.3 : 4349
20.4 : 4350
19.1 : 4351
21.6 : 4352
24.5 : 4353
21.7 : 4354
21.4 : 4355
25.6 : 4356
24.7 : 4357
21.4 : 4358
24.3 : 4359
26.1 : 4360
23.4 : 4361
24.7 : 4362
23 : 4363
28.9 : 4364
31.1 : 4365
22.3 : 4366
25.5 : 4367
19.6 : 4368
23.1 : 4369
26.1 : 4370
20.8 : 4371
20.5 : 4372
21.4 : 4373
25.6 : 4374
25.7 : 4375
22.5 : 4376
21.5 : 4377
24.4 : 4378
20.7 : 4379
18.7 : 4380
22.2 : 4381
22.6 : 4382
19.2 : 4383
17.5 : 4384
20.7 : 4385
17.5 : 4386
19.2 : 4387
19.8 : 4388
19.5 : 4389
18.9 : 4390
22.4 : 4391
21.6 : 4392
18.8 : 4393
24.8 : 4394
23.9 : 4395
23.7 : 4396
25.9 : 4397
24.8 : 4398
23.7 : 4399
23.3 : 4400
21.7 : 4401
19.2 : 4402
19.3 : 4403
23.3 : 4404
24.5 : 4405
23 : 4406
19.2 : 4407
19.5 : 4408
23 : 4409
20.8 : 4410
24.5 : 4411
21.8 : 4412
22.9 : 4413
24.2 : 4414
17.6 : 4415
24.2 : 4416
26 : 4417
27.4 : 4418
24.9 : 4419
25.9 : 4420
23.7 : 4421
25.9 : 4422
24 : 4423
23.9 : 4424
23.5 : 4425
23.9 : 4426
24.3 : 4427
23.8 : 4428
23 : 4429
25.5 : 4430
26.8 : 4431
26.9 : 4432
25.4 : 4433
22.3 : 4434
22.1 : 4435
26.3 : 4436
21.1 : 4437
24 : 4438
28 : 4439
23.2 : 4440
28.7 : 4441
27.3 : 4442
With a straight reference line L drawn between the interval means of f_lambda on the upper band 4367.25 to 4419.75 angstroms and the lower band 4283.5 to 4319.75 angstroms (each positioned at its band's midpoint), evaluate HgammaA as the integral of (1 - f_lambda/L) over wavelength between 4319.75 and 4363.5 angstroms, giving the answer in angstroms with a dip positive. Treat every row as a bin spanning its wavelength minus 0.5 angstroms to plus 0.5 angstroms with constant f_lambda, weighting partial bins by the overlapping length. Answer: -3.5 angstroms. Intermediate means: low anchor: 18.3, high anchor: 22.1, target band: 21.6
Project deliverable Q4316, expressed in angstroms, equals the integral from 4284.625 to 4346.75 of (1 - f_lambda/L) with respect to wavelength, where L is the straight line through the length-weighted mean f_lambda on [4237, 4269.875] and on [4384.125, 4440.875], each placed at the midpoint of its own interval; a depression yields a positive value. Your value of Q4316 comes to 6.9 angstroms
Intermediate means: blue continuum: 20.7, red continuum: 23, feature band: 19.2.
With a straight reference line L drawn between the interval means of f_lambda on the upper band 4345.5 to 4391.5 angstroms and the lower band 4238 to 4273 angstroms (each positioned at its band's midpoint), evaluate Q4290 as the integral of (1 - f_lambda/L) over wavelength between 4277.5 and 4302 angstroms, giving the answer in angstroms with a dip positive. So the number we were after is 3.0 angstroms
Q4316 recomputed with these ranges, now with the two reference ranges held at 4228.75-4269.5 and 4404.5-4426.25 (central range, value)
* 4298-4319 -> 3.8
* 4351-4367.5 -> -1.3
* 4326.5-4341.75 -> 0.7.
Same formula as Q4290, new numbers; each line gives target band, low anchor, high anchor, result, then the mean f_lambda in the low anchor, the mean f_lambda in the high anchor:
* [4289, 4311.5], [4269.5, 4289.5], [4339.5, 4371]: 4.32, 19.3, 22.9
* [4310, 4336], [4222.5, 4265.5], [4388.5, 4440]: 1.02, 20.2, 23.3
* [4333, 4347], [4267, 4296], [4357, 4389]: 0.30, 19.1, 22.6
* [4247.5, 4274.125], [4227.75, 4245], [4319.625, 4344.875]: 1.05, 20.7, 20.5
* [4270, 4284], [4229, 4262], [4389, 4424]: 1.27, 20.6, 22.9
